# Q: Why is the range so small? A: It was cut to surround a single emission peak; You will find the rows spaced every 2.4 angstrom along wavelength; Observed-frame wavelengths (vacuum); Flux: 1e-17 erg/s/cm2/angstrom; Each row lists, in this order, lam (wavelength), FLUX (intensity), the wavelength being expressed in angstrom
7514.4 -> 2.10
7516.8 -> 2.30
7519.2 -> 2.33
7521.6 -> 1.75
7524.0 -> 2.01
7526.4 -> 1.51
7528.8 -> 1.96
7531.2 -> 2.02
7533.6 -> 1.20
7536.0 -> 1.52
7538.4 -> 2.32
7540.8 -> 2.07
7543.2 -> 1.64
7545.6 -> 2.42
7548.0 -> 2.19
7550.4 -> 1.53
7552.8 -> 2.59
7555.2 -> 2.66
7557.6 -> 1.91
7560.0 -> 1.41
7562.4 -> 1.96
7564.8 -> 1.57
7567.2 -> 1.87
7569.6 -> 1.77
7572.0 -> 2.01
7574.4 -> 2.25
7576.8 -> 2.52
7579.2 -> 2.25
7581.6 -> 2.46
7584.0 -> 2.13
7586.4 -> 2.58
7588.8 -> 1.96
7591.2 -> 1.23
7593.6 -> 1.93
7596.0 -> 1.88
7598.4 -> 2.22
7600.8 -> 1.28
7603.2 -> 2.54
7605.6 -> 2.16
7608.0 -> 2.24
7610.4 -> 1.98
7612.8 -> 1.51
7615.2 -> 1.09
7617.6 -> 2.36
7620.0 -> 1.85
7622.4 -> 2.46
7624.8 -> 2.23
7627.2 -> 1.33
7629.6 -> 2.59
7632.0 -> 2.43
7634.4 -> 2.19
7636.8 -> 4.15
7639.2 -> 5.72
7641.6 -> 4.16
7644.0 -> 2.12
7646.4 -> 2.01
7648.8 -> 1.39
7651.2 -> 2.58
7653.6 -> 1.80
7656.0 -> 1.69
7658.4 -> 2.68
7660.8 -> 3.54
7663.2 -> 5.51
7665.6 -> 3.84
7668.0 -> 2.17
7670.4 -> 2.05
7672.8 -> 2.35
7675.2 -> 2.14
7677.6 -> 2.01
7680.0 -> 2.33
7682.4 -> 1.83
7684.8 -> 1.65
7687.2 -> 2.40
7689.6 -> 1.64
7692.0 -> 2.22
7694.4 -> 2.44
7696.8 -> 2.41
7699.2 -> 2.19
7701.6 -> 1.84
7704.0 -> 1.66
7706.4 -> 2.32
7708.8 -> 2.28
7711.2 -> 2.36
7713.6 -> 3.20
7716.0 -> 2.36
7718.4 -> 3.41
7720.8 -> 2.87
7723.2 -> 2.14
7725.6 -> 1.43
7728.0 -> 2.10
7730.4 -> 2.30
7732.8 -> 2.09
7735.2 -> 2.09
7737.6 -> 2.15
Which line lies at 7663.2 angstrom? [N II] 6583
